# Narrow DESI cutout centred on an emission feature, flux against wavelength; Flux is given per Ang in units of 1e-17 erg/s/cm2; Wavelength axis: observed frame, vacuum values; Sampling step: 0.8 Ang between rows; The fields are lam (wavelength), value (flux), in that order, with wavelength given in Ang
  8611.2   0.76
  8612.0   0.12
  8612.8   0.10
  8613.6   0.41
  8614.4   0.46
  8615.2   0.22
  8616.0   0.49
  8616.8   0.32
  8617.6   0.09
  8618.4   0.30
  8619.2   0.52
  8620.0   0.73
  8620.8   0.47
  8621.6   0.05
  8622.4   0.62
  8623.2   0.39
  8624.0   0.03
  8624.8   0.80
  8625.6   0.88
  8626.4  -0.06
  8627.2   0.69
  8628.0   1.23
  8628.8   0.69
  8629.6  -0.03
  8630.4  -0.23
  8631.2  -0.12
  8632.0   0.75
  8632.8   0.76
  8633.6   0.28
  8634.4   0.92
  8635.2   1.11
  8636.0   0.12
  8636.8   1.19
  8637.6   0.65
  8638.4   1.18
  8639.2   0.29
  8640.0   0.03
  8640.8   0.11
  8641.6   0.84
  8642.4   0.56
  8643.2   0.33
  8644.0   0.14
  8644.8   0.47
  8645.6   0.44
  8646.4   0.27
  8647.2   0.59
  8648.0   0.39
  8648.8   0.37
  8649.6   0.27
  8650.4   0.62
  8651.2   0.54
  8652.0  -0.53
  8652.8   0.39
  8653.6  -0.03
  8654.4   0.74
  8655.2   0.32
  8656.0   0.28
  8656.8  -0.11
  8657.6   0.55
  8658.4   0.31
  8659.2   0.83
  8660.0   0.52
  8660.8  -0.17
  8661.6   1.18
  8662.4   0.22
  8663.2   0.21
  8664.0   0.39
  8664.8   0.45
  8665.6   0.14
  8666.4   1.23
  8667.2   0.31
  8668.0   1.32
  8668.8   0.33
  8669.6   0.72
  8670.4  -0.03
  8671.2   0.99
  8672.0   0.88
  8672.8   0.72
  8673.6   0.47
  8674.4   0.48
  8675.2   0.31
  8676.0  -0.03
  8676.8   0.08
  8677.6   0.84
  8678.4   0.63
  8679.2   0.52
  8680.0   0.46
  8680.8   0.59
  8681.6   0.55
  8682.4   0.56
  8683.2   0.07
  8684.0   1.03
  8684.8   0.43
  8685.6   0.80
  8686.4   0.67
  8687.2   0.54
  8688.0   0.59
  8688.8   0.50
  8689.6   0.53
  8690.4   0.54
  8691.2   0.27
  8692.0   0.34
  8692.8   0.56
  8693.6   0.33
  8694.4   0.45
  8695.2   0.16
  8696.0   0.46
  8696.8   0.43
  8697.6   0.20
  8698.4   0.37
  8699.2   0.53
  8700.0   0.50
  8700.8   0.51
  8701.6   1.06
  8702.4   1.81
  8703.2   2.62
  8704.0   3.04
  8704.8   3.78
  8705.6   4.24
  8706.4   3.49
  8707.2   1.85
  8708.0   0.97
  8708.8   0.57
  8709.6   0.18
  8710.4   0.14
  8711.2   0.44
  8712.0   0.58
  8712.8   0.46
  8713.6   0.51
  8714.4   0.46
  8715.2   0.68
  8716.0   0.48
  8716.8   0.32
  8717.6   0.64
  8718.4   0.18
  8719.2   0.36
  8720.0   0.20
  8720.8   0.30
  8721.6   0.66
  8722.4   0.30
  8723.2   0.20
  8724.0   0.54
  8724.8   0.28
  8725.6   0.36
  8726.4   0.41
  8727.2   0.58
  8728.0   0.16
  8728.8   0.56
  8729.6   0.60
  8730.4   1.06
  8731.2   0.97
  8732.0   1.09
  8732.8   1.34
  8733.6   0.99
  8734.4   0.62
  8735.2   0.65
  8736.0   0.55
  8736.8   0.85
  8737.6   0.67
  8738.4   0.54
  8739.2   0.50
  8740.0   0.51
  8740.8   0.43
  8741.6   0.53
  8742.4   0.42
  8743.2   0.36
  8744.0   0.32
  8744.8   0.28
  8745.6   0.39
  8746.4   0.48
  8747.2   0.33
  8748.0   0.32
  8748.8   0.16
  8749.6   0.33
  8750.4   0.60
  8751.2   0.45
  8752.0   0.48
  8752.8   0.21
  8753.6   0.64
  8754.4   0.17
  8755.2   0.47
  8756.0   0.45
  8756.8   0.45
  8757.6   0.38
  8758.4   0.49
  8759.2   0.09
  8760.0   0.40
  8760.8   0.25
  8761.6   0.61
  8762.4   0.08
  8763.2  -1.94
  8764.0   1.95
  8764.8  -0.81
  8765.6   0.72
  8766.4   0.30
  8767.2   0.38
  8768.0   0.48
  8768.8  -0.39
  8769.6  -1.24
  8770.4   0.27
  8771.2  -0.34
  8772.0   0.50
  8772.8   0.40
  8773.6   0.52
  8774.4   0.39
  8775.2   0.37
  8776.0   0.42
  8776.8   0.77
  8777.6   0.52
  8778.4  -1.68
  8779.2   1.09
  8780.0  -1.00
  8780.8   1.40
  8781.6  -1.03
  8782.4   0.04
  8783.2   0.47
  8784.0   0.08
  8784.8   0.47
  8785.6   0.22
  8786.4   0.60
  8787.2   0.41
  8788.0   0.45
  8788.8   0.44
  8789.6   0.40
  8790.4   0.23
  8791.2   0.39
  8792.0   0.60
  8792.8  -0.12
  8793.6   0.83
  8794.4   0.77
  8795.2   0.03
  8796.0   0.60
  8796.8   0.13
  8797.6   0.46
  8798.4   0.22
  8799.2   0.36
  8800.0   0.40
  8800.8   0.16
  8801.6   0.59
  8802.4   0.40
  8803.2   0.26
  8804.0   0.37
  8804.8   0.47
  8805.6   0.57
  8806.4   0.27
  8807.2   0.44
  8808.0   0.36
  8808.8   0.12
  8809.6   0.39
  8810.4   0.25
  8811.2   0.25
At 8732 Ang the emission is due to [N II]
